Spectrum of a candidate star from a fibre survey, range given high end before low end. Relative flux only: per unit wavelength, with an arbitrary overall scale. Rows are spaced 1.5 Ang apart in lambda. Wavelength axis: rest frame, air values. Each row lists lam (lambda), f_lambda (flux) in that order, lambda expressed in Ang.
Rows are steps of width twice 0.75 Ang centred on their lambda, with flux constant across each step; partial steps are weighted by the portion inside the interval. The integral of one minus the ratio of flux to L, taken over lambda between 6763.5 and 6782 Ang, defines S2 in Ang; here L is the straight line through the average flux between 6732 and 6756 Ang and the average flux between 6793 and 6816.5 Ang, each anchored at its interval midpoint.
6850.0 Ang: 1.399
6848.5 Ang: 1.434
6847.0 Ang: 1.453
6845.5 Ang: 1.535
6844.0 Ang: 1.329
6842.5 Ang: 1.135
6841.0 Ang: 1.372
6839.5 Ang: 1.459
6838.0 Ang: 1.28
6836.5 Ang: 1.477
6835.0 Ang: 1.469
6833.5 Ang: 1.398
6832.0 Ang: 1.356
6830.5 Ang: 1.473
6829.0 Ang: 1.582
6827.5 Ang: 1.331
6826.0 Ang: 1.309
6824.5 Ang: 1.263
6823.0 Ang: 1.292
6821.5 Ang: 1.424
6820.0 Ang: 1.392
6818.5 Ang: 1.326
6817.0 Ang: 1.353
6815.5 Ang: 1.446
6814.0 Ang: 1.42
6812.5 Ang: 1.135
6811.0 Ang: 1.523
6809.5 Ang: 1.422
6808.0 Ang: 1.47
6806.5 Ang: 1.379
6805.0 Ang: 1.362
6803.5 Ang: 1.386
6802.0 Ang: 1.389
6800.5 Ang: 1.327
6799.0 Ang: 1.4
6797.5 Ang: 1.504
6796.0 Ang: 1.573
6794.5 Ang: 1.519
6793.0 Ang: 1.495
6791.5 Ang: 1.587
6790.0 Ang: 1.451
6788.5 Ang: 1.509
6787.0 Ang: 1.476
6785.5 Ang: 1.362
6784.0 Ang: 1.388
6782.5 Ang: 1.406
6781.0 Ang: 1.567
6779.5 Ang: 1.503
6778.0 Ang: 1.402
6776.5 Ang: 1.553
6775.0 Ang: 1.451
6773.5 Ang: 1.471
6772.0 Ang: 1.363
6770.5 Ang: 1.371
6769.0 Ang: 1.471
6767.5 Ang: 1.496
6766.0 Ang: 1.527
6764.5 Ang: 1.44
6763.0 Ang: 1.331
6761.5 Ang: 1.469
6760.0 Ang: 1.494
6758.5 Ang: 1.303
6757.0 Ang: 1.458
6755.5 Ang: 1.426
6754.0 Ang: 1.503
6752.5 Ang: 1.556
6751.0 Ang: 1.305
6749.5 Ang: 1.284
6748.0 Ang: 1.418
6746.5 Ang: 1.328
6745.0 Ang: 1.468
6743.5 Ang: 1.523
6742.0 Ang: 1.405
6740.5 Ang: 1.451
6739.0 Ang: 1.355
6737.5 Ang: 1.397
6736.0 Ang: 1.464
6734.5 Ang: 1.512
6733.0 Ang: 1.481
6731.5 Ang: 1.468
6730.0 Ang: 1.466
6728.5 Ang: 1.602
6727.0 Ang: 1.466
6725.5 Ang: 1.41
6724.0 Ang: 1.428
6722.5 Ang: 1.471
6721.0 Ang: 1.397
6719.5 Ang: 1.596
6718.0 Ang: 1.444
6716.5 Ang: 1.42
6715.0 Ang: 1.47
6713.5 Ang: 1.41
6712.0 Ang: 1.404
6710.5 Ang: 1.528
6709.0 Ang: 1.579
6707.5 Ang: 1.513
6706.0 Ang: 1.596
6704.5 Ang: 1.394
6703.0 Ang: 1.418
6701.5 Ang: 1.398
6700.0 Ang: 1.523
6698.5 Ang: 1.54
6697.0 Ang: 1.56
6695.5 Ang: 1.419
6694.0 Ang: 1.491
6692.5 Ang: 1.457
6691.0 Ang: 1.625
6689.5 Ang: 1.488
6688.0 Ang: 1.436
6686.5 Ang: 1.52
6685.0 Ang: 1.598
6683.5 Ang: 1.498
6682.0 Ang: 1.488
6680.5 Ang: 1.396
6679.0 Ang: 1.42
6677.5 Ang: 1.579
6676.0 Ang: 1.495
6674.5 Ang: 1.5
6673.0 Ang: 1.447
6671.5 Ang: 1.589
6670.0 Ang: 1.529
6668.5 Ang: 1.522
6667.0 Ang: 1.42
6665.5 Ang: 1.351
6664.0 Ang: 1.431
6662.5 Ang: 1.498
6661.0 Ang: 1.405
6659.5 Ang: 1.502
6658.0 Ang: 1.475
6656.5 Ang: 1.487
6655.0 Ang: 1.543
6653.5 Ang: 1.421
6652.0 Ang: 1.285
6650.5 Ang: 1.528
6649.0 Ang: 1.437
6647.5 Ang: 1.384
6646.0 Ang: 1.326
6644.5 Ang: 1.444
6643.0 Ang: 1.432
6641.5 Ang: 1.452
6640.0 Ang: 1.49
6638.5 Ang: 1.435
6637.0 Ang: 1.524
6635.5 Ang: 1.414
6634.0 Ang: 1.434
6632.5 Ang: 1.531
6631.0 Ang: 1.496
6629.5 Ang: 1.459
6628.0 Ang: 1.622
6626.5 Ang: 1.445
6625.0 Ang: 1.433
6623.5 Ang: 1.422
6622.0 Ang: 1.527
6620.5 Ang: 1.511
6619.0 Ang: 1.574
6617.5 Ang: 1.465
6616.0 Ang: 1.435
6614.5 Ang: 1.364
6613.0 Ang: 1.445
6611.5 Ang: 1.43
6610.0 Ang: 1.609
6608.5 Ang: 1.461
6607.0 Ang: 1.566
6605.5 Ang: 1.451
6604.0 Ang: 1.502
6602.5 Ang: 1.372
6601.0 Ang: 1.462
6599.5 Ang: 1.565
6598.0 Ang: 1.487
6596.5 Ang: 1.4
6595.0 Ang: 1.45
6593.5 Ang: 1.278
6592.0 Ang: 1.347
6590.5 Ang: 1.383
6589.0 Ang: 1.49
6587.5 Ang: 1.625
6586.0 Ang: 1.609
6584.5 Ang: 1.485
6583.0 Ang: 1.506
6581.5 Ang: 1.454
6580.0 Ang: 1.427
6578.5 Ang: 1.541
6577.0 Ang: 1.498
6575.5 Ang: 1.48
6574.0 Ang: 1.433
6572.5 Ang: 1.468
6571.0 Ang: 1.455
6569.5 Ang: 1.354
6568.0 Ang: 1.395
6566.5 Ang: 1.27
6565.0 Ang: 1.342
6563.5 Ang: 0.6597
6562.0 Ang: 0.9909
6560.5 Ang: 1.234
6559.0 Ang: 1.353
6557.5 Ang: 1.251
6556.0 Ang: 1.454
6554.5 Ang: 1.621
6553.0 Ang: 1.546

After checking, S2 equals -0.53 Ang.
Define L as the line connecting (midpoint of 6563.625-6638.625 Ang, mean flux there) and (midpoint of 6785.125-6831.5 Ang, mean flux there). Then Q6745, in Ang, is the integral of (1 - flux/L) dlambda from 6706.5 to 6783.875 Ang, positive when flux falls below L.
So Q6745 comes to -1.3 Ang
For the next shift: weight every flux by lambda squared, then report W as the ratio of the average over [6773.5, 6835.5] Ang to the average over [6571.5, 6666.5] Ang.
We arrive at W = 1.0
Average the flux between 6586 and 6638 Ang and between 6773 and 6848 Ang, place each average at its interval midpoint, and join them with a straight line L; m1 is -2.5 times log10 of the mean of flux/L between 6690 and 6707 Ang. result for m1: -0.03 mag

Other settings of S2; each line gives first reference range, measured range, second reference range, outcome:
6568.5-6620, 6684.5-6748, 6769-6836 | -1.4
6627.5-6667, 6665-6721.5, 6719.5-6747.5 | -1.3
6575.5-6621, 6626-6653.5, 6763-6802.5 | 0.3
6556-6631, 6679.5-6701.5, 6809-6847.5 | -1.4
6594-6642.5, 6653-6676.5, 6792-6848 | -0.3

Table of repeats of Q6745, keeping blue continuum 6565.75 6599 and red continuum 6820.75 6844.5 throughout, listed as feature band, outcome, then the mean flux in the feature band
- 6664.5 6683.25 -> -0.76 Ang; 1.48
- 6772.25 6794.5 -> -1.36 Ang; 1.47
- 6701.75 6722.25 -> -0.93 Ang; 1.47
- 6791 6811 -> -0.96 Ang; 1.45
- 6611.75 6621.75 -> -0.20 Ang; 1.47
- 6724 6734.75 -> -0.60 Ang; 1.48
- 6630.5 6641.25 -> -0.31 Ang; 1.47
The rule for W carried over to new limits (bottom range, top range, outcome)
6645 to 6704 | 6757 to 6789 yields 1.01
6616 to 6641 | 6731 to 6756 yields 1.00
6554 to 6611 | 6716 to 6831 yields 1.07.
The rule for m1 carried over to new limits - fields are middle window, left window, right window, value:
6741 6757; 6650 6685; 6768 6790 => 0.024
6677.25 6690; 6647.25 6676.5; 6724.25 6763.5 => -0.023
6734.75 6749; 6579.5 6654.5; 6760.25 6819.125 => 0.015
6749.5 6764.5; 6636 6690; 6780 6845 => 0.007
